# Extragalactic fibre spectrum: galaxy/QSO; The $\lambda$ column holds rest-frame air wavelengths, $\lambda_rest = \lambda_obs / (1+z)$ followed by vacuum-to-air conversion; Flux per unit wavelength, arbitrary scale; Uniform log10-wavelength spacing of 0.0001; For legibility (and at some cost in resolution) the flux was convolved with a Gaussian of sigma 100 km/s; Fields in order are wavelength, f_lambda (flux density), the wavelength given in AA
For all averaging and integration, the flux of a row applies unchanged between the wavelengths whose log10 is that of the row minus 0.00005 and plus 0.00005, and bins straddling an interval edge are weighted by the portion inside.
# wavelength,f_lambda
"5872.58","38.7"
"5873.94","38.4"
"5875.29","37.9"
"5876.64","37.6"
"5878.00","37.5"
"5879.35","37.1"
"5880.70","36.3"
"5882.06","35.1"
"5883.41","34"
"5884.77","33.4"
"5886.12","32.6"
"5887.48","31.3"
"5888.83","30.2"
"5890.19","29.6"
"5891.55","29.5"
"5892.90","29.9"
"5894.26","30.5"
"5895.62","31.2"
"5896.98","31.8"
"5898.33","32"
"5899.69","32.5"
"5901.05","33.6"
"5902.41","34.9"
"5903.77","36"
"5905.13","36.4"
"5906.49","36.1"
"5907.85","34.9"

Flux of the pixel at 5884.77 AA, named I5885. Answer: 33.4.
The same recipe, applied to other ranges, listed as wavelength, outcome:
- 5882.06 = 35.1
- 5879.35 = 37.1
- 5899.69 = 32.5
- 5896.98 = 31.8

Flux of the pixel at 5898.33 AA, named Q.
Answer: 32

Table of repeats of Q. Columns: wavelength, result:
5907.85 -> 34.9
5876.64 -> 37.6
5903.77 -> 36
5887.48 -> 31.3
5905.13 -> 36.4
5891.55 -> 29.5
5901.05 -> 33.6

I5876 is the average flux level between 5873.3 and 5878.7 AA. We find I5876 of 37.9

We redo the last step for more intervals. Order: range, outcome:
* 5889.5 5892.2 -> 29.5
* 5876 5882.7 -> 36.7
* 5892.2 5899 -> 31.1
